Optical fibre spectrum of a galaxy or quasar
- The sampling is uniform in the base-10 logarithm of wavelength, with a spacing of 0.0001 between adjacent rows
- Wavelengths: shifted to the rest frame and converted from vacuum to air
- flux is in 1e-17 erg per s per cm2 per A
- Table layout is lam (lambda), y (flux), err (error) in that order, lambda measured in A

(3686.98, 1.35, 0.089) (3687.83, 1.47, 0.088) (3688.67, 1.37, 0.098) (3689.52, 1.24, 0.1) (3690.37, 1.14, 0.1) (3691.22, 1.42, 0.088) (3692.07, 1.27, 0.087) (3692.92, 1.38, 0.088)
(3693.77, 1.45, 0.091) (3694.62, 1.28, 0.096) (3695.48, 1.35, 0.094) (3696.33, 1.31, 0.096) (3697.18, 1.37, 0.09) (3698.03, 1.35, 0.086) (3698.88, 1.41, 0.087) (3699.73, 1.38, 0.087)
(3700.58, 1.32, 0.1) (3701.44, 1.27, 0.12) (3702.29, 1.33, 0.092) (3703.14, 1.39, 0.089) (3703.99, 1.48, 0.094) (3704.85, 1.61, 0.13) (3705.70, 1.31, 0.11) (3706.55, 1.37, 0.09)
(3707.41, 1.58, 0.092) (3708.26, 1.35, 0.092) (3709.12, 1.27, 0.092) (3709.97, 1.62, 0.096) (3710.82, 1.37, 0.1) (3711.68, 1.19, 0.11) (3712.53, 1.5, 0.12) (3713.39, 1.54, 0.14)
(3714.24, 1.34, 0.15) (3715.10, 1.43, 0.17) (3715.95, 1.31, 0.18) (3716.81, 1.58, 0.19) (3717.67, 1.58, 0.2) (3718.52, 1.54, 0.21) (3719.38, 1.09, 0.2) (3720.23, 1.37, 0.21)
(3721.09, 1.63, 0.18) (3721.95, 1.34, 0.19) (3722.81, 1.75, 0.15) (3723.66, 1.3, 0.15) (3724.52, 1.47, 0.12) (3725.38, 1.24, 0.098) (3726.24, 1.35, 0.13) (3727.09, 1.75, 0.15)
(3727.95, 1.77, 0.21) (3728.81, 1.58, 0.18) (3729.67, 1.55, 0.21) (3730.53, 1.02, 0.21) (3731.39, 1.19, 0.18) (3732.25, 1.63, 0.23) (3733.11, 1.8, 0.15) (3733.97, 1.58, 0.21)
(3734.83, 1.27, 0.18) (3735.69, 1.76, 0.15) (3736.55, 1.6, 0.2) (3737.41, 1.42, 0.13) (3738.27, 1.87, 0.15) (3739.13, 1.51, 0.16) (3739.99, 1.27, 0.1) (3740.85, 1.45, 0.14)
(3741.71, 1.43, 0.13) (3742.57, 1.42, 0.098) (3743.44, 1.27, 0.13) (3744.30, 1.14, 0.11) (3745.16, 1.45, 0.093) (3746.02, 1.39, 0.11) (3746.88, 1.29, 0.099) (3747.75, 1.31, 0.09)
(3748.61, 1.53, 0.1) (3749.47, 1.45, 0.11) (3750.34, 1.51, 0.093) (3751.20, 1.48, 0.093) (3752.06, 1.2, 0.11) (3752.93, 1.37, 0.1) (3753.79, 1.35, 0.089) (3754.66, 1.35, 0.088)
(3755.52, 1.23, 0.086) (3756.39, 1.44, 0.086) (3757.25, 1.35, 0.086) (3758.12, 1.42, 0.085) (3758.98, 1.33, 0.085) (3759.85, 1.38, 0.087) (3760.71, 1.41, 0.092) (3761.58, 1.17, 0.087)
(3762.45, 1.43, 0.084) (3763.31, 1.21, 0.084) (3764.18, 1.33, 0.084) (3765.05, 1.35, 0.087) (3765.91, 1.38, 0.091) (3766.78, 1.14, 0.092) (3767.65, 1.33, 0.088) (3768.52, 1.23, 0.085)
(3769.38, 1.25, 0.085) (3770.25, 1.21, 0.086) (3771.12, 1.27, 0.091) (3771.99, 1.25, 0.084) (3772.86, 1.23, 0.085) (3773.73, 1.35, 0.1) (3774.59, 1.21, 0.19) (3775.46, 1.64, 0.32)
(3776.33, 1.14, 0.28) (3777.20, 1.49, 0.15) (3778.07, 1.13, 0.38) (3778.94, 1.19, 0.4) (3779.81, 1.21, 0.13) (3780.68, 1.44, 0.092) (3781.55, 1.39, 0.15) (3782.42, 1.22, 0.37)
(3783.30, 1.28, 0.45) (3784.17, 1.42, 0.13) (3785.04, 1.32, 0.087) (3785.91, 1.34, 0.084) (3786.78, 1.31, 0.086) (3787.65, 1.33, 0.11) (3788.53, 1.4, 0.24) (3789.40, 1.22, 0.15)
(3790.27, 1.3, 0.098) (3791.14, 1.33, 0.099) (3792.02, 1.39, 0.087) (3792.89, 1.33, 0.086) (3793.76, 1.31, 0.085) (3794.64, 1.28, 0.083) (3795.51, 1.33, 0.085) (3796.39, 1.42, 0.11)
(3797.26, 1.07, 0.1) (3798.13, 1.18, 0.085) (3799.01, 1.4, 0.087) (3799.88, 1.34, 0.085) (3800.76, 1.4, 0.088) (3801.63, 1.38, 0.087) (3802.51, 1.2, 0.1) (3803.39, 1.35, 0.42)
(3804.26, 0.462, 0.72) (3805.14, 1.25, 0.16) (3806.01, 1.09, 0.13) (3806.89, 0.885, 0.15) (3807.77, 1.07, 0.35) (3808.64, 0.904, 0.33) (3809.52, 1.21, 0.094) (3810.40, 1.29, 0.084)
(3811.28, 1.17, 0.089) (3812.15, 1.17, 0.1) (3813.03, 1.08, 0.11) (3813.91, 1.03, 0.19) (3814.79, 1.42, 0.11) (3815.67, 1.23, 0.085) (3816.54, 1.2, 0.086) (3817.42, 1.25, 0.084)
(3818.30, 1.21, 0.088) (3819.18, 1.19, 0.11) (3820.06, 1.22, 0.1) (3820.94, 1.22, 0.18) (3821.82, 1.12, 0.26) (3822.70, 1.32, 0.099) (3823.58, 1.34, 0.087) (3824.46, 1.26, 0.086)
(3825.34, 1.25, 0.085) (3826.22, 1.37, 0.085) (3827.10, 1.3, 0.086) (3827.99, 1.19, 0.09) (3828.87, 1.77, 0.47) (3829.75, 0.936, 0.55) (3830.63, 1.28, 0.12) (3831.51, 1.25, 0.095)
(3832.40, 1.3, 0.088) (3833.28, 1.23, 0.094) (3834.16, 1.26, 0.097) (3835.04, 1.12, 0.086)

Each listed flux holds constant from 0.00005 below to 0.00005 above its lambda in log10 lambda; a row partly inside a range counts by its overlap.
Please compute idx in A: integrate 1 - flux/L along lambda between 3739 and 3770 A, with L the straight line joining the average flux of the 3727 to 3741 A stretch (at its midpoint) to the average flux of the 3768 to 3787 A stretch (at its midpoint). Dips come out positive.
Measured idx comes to 1.6 A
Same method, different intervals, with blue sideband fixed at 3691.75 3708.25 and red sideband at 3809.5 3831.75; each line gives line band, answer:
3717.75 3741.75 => -2.50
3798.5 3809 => 0.96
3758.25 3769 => -0.03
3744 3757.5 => -0.47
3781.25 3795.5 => -0.49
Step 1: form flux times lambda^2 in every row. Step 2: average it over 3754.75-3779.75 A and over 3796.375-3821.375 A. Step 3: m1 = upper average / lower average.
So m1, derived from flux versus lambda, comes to 0.9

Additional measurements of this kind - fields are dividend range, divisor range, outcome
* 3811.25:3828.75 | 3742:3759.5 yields 0.94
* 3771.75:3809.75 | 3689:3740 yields 0.92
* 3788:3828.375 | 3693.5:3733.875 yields 0.90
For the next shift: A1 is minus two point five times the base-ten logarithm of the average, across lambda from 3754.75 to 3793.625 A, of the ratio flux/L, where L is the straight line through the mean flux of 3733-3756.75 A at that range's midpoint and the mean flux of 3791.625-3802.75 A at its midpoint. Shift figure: 0.041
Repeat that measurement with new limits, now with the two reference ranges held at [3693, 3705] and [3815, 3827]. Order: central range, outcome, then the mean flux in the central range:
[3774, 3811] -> 0.02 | 1.26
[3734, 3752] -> -0.09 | 1.44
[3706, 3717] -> -0.04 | 1.41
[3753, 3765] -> -0.02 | 1.34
